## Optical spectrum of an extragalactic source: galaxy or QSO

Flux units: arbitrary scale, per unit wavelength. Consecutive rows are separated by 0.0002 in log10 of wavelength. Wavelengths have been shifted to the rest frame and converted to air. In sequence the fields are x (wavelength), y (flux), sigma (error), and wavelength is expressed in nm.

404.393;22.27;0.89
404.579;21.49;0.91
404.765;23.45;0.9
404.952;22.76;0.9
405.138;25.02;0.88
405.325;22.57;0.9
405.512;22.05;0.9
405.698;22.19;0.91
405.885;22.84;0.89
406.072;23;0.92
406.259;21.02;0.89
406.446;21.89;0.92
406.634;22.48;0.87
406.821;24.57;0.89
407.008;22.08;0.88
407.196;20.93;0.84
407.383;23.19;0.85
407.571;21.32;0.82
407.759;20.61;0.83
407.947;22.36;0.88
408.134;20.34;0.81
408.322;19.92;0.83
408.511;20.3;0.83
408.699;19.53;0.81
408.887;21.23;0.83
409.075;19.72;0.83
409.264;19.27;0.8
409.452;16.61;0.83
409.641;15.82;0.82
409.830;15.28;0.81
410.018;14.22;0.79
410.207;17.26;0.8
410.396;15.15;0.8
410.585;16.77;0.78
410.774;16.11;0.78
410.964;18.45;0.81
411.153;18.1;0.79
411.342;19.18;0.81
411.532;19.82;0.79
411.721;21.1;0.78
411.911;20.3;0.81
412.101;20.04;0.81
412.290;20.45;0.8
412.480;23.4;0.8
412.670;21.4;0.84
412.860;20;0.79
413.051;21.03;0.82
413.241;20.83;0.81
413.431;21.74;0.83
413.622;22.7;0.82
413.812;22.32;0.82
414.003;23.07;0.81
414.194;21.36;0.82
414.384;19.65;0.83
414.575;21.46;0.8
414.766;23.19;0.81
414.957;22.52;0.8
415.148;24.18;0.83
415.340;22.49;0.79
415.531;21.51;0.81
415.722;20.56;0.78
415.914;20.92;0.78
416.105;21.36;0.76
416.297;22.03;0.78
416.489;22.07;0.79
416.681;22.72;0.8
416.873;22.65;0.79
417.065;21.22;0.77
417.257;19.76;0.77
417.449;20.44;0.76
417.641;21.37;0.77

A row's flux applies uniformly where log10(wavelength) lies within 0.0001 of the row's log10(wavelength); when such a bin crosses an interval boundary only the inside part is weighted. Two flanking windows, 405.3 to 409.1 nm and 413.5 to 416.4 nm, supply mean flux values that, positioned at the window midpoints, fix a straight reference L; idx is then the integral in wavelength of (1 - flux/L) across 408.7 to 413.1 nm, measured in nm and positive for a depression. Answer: 0.62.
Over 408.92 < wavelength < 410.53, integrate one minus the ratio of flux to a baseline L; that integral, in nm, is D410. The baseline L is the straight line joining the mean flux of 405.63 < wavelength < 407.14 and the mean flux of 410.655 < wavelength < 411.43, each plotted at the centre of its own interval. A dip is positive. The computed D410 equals 0.20 nm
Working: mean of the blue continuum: 22.5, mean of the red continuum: 17.9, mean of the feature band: 16.8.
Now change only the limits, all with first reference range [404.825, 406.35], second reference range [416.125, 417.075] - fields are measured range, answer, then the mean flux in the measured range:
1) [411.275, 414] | 0.15 nm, 21.1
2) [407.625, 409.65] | 0.25 nm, 19.8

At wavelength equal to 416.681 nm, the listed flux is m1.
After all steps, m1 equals 22.72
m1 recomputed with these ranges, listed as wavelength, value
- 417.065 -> 21.22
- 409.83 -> 15.28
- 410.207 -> 17.26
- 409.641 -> 15.82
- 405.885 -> 22.84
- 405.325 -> 22.57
